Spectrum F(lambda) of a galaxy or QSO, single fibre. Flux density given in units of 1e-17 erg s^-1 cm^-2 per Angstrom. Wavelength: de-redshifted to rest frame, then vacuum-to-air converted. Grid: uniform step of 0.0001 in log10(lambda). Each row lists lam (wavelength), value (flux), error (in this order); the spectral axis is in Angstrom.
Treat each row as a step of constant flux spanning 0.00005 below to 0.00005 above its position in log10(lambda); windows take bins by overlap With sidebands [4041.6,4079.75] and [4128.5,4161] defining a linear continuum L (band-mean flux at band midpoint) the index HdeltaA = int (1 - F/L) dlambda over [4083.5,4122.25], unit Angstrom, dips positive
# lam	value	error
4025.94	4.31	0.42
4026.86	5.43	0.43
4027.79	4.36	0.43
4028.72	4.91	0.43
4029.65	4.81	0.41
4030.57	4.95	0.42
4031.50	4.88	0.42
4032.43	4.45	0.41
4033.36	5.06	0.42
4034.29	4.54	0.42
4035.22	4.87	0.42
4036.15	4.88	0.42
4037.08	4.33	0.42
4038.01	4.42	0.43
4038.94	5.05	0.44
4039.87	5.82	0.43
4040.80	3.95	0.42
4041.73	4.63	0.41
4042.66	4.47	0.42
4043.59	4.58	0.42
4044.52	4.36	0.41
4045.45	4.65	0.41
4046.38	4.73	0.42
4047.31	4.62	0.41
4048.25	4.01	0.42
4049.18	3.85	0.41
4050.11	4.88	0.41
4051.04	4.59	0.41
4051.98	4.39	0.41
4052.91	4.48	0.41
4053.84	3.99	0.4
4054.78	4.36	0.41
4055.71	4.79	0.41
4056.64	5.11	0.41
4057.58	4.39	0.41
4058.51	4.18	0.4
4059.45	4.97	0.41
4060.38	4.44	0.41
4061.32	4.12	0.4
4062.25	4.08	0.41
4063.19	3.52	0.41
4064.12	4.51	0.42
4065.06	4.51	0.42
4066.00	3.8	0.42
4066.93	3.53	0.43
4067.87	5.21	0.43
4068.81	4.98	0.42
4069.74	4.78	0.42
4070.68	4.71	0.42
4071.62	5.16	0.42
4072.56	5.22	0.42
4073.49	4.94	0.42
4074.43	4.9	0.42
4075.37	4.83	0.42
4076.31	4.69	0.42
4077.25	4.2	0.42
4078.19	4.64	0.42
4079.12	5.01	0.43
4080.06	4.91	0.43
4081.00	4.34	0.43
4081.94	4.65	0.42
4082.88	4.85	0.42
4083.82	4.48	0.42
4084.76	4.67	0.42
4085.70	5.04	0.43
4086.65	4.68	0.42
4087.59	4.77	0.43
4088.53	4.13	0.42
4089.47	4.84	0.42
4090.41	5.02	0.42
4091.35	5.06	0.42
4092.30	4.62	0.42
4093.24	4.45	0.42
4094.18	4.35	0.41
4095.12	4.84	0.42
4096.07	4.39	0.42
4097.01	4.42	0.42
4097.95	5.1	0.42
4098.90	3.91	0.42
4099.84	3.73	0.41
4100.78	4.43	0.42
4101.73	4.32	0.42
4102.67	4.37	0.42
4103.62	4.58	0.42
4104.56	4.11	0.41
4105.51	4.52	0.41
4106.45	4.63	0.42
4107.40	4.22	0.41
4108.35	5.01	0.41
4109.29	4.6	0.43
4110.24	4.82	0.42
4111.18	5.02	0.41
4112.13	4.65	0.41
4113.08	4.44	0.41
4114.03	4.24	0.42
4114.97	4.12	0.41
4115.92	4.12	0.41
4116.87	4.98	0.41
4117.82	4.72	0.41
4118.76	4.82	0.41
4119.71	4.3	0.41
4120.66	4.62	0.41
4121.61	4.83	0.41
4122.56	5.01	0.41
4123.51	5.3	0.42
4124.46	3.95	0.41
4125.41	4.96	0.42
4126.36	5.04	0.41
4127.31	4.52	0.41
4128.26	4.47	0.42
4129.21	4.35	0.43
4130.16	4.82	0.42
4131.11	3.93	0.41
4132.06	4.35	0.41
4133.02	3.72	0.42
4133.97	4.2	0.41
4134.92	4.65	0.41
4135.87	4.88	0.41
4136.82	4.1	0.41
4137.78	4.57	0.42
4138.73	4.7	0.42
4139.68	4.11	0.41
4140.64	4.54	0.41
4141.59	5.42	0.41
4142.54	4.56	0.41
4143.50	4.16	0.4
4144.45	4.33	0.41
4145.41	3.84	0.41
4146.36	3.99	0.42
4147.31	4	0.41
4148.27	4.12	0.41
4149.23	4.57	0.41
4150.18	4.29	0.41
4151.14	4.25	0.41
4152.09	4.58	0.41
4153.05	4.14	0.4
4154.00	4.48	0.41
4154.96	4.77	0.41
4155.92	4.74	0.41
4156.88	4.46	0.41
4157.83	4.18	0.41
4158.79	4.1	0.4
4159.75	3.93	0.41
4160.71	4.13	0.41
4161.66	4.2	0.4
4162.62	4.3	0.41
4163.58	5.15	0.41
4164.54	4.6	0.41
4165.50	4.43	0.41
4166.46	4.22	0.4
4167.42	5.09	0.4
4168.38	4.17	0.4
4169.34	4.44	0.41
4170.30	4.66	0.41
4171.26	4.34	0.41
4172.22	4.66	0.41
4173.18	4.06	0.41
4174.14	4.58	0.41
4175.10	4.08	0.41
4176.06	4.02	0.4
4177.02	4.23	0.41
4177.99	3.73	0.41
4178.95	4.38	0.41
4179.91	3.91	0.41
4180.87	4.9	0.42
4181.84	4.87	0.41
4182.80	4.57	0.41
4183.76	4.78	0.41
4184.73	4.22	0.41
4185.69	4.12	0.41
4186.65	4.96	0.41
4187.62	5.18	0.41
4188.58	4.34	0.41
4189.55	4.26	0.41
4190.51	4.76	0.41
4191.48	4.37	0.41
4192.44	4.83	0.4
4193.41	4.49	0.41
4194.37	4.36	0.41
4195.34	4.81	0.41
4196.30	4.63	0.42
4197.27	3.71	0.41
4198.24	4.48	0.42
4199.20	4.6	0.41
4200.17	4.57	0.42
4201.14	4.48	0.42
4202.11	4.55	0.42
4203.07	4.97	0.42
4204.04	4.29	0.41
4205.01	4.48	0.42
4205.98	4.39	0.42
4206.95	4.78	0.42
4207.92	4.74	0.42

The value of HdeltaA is -1.0 Angstrom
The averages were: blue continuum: 4.53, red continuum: 4.35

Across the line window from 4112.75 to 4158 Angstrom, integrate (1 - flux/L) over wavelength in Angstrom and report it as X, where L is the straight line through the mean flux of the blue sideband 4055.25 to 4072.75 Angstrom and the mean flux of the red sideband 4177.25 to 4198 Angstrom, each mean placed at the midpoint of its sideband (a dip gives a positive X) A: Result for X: 0.30 Angstrom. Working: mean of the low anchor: 4.51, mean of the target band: 4.47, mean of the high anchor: 4.48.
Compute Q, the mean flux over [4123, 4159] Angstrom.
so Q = 4.43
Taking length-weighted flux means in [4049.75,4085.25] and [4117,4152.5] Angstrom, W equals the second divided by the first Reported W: 1.0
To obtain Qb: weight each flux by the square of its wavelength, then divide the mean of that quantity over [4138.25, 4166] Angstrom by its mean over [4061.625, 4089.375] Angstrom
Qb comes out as 1.0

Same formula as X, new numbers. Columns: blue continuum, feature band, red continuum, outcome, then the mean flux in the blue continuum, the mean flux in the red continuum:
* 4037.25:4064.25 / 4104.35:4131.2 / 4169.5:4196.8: -0.8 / 4.48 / 4.47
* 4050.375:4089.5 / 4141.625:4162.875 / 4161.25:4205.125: 1.0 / 4.58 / 4.47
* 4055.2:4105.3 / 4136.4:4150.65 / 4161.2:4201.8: 0.5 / 4.57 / 4.46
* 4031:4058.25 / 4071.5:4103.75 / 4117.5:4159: -0.8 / 4.59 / 4.47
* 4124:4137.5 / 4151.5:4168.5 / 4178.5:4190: 0.2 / 4.43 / 4.54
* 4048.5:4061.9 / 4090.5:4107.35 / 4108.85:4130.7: 0.4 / 4.46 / 4.64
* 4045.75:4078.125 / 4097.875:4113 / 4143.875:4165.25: -0.2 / 4.52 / 4.33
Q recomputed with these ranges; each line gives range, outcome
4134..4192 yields 4.42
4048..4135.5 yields 4.55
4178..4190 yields 4.51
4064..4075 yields 4.69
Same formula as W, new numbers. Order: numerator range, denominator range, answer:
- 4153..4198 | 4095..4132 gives 0.98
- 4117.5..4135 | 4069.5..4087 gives 0.95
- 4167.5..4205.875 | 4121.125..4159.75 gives 1.00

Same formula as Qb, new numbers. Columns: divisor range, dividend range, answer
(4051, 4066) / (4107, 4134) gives 1.07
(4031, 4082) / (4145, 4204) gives 1.02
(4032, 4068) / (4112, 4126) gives 1.06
